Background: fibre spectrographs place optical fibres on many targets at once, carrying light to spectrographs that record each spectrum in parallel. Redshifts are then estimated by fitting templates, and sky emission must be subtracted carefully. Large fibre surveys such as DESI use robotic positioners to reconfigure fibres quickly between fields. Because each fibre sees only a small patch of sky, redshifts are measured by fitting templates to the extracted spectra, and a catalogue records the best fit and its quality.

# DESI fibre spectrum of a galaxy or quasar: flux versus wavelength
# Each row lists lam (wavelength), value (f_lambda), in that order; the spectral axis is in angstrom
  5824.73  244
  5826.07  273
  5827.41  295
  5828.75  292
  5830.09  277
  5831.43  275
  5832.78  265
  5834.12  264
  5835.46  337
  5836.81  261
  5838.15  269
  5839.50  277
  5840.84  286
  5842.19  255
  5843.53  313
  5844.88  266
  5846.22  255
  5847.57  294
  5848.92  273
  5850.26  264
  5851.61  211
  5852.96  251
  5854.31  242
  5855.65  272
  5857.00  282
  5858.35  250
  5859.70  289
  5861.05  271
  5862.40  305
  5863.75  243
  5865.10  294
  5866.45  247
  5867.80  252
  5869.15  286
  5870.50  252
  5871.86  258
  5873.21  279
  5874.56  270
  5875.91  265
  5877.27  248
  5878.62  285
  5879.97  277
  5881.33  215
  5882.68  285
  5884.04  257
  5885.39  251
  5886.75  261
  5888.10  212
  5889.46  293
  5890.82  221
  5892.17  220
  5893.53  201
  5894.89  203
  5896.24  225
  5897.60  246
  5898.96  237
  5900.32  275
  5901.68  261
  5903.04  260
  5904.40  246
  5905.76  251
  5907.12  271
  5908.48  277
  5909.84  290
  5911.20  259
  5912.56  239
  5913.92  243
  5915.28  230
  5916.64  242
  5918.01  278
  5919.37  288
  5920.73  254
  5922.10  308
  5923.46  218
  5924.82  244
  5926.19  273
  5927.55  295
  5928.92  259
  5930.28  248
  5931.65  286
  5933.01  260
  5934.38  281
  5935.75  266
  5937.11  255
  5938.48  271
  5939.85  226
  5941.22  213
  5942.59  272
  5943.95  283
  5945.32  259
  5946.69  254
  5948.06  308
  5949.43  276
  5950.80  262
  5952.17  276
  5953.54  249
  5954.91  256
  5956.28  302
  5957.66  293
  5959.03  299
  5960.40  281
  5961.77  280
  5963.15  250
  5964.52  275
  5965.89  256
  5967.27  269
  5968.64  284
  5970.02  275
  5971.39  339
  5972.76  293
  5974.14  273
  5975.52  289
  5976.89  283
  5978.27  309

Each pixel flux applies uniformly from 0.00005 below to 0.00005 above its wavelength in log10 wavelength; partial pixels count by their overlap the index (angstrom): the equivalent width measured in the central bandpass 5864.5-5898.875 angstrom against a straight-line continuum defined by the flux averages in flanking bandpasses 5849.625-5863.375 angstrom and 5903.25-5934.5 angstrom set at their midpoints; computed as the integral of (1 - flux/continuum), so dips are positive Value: 1.5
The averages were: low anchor 263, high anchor 262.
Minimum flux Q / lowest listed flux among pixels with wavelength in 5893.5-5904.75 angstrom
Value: 201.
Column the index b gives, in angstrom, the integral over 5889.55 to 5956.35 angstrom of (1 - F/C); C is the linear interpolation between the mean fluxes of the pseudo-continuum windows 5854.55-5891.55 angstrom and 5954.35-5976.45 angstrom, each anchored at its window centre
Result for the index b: 4.0 angstrom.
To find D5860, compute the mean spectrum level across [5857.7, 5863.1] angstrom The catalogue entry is 279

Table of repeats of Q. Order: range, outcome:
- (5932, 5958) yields 213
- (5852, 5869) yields 242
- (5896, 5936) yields 218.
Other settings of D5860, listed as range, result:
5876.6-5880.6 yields 270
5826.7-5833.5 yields 281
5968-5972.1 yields 300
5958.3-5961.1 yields 291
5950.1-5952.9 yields 269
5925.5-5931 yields 269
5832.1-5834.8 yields 265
